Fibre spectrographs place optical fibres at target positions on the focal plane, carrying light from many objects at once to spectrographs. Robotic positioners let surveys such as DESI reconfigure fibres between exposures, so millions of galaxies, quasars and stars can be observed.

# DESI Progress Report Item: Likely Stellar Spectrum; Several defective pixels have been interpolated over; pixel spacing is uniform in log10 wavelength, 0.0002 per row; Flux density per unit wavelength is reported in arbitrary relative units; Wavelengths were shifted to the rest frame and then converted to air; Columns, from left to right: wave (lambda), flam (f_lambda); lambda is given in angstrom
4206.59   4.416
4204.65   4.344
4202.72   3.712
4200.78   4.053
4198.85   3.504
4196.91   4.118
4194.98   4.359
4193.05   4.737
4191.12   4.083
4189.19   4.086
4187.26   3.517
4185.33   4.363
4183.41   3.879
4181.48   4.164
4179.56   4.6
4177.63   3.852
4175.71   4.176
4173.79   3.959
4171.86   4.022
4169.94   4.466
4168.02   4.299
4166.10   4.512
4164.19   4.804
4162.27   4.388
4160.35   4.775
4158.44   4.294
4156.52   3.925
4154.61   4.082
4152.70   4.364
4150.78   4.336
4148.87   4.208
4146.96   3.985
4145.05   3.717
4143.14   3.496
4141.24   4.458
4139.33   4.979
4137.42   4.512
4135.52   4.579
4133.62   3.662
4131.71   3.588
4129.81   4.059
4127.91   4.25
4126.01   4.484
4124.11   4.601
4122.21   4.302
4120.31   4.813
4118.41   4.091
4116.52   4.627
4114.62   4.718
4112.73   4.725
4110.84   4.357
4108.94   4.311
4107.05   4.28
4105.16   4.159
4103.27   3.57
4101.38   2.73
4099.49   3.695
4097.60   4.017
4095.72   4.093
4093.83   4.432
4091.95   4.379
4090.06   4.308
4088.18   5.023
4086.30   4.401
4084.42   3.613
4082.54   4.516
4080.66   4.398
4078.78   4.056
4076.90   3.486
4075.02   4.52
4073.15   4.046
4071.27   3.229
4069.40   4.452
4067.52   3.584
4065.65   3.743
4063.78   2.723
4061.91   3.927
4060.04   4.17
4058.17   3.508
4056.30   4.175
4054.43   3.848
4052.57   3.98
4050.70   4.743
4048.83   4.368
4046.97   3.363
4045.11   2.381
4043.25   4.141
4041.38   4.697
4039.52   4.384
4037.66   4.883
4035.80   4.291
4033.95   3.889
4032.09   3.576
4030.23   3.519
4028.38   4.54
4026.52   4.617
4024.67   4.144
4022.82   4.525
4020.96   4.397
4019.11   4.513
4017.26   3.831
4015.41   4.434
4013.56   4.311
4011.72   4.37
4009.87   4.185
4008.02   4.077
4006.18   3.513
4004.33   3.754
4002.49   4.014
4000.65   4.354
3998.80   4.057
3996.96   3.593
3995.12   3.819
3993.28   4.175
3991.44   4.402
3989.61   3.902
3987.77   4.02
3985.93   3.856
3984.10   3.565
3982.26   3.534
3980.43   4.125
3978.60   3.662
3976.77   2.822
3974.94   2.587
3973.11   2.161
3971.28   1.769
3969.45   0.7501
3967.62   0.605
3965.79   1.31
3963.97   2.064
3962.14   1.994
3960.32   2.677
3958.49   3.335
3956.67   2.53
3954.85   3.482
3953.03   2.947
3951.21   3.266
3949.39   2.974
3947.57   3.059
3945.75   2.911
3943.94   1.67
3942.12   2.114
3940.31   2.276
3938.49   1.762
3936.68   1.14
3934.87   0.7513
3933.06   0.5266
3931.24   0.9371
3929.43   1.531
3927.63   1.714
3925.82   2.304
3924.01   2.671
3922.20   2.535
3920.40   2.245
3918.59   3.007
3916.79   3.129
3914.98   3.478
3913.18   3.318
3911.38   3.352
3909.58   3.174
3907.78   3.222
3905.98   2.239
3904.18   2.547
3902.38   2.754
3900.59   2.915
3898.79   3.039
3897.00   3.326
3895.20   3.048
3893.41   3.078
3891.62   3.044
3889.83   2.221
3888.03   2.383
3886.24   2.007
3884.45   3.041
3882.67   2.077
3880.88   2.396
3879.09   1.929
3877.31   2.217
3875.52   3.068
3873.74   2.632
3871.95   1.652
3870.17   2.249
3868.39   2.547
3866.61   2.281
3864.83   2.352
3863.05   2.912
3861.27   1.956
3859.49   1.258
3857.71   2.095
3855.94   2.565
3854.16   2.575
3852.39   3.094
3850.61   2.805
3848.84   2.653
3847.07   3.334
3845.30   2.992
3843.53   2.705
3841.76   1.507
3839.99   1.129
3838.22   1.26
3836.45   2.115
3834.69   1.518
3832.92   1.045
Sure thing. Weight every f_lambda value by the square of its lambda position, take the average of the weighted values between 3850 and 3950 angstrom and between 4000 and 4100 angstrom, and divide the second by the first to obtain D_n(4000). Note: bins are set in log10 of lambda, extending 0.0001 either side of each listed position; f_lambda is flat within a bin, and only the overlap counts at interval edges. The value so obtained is 1.81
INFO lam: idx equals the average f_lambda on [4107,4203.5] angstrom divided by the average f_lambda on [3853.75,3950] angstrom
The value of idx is 1.8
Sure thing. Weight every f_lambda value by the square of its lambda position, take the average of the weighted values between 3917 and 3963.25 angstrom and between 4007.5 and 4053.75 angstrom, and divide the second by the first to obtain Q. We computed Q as 1.9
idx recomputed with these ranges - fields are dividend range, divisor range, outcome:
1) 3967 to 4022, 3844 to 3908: 1.40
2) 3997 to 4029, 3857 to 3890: 1.84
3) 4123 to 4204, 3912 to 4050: 1.32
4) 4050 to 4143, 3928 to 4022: 1.38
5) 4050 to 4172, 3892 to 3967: 1.67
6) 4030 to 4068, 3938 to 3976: 1.70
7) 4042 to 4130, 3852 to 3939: 1.69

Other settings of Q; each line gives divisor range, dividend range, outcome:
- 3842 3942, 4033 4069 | 1.75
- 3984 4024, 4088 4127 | 1.10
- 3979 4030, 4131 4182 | 1.12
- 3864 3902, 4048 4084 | 1.70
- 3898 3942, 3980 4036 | 1.81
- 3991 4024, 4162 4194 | 1.11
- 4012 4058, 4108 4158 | 1.08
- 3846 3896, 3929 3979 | 0.89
